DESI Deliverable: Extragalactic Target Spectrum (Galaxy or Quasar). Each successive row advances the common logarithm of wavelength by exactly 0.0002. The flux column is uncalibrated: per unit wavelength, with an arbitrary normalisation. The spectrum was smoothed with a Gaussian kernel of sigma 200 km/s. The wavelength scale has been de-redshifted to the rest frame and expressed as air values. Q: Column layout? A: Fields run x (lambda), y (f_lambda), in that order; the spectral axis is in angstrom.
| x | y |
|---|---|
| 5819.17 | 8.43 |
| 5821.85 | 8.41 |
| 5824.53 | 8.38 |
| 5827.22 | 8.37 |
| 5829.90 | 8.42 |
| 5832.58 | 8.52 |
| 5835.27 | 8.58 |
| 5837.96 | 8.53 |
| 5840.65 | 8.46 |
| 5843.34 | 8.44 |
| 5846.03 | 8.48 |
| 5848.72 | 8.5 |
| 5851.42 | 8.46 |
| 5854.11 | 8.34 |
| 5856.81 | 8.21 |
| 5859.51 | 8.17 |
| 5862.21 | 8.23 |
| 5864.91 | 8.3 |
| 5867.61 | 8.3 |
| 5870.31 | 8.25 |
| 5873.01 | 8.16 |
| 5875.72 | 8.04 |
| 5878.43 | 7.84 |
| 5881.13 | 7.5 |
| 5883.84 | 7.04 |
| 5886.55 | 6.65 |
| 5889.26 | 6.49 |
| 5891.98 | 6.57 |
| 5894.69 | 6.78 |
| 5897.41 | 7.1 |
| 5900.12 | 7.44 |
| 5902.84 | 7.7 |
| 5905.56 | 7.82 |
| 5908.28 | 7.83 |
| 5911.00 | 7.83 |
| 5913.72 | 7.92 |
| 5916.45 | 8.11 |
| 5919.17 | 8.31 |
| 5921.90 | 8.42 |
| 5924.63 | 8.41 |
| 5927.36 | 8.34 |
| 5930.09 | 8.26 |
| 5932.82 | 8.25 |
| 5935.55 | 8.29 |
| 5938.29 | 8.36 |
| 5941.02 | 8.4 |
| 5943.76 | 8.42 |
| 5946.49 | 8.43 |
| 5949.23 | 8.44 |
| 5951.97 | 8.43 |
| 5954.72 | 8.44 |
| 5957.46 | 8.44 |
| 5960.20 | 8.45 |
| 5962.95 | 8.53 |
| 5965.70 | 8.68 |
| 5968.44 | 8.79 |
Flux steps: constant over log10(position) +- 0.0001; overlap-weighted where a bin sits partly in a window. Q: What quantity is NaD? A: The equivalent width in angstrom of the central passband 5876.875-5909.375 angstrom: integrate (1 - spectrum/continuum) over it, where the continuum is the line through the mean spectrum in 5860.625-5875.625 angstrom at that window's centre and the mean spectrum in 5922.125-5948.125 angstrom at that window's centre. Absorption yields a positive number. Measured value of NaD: 4.1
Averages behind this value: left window 8.23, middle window 7.23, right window 8.36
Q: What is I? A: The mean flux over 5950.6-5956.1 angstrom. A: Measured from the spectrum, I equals 8.43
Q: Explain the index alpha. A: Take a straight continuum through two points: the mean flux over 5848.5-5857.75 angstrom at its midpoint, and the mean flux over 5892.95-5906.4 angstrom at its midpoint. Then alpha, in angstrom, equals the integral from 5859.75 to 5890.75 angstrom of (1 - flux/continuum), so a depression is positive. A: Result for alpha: 0.6 angstrom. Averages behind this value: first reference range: 8.37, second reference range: 7.33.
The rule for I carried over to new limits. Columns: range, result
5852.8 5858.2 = 8.27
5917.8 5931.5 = 8.35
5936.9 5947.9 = 8.4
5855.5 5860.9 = 8.19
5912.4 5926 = 8.23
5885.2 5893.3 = 6.57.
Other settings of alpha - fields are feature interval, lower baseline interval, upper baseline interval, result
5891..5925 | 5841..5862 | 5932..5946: 2.67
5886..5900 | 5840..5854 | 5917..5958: 2.71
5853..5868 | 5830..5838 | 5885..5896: -1.22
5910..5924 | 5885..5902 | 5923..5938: -0.64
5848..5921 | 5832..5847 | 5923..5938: 5.53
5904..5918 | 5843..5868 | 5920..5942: 0.73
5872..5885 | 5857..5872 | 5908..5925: 0.79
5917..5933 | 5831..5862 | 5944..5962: 0.20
